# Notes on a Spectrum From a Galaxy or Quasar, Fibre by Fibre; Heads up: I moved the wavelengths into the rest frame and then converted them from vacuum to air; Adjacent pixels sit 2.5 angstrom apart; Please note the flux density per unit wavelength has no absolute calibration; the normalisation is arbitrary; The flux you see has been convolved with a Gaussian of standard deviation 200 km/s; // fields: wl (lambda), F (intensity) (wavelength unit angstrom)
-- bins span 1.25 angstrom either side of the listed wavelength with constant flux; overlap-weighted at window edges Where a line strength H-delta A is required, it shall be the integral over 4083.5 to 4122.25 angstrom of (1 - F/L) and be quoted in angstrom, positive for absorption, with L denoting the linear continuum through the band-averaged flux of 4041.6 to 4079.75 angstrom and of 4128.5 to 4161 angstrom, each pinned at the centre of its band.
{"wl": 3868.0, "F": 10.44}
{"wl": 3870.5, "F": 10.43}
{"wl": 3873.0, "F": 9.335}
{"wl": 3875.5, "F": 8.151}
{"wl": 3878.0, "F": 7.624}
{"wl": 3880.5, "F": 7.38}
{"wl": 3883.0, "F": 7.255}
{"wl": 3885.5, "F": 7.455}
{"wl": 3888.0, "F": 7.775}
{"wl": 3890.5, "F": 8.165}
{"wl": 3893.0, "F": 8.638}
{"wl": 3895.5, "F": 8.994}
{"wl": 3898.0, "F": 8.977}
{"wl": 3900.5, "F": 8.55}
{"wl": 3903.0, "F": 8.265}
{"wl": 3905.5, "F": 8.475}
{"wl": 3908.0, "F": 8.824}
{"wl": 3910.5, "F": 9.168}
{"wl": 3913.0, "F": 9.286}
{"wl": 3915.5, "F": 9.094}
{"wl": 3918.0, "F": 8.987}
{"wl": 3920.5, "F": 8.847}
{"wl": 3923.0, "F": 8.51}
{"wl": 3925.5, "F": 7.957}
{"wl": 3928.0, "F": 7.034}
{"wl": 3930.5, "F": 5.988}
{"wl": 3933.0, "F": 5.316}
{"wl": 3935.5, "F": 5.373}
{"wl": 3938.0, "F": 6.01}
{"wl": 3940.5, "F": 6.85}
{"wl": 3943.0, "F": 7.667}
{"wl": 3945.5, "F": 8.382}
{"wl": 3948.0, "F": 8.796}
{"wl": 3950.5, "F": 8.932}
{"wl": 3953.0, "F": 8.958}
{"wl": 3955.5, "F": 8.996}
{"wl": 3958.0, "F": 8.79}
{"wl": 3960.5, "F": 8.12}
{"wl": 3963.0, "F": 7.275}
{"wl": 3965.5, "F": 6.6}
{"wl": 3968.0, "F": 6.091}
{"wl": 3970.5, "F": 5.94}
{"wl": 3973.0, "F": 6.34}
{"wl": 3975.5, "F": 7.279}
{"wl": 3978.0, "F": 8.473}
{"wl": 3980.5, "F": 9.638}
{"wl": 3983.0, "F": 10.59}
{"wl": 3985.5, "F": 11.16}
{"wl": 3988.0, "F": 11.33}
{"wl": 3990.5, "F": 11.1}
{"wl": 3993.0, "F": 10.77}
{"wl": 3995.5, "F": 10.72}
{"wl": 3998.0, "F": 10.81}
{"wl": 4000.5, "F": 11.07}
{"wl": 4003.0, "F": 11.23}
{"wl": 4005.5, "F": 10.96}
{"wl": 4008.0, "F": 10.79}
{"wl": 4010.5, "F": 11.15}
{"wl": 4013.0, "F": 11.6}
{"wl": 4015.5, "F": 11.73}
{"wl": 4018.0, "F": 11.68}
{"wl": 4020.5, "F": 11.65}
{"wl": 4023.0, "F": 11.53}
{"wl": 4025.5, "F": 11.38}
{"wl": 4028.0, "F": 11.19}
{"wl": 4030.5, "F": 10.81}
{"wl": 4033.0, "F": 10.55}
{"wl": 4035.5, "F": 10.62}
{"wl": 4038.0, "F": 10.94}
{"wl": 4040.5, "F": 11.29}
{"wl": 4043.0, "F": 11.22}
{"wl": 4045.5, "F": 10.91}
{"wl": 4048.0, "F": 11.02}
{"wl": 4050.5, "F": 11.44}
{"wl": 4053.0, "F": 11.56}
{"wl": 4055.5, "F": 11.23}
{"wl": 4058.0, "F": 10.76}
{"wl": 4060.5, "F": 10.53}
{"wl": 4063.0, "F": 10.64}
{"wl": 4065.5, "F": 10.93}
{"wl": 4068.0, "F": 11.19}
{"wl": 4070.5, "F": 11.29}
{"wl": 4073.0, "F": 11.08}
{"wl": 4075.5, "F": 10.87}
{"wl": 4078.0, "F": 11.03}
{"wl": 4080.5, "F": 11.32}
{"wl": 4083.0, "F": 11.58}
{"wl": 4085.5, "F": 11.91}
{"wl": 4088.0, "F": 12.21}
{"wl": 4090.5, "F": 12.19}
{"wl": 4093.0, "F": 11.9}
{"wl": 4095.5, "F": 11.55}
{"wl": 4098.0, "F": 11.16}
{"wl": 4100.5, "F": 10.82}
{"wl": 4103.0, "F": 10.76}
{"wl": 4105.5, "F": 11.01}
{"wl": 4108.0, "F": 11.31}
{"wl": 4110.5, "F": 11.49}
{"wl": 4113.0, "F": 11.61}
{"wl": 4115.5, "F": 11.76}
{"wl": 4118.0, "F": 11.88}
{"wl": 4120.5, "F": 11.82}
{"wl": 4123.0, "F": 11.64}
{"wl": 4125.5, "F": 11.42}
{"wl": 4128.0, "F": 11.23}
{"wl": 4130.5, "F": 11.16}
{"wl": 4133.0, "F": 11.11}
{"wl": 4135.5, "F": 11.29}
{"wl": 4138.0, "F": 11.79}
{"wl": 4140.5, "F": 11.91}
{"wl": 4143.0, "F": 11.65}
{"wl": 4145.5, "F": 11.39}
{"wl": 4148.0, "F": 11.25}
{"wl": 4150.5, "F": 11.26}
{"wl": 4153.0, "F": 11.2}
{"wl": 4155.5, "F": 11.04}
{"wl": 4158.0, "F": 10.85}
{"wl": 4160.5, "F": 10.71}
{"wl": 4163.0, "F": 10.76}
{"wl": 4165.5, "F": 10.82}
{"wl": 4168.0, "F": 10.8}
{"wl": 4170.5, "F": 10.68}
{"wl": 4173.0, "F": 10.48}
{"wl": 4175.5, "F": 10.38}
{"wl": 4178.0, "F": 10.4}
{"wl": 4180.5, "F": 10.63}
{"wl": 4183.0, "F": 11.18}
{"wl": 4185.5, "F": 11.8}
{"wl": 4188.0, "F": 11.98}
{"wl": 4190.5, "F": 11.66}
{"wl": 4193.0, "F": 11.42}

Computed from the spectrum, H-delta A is -1.4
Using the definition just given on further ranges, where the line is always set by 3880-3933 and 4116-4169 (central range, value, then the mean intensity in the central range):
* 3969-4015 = -3.5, 10.1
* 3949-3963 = 0.4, 8.63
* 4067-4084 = -1.3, 11.2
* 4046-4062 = -1.5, 11.1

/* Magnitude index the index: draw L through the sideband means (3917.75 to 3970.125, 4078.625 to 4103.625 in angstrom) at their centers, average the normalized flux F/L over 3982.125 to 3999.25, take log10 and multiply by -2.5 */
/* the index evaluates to -0.23 mag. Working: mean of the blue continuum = 7.54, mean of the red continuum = 11.5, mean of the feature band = 10.9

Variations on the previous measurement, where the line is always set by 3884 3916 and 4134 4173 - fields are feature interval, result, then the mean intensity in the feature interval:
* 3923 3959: 0.19 mag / 7.53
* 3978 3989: -0.11 mag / 10.4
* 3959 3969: 0.28 mag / 7.09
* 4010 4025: -0.18 mag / 11.6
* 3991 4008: -0.14 mag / 10.9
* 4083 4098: -0.13 mag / 11.9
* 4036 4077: -0.09 mag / 11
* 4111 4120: -0.09 mag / 11.7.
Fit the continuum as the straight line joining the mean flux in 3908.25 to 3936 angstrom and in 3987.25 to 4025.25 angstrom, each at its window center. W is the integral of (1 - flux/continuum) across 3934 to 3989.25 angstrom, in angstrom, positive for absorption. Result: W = 8.2 angstrom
